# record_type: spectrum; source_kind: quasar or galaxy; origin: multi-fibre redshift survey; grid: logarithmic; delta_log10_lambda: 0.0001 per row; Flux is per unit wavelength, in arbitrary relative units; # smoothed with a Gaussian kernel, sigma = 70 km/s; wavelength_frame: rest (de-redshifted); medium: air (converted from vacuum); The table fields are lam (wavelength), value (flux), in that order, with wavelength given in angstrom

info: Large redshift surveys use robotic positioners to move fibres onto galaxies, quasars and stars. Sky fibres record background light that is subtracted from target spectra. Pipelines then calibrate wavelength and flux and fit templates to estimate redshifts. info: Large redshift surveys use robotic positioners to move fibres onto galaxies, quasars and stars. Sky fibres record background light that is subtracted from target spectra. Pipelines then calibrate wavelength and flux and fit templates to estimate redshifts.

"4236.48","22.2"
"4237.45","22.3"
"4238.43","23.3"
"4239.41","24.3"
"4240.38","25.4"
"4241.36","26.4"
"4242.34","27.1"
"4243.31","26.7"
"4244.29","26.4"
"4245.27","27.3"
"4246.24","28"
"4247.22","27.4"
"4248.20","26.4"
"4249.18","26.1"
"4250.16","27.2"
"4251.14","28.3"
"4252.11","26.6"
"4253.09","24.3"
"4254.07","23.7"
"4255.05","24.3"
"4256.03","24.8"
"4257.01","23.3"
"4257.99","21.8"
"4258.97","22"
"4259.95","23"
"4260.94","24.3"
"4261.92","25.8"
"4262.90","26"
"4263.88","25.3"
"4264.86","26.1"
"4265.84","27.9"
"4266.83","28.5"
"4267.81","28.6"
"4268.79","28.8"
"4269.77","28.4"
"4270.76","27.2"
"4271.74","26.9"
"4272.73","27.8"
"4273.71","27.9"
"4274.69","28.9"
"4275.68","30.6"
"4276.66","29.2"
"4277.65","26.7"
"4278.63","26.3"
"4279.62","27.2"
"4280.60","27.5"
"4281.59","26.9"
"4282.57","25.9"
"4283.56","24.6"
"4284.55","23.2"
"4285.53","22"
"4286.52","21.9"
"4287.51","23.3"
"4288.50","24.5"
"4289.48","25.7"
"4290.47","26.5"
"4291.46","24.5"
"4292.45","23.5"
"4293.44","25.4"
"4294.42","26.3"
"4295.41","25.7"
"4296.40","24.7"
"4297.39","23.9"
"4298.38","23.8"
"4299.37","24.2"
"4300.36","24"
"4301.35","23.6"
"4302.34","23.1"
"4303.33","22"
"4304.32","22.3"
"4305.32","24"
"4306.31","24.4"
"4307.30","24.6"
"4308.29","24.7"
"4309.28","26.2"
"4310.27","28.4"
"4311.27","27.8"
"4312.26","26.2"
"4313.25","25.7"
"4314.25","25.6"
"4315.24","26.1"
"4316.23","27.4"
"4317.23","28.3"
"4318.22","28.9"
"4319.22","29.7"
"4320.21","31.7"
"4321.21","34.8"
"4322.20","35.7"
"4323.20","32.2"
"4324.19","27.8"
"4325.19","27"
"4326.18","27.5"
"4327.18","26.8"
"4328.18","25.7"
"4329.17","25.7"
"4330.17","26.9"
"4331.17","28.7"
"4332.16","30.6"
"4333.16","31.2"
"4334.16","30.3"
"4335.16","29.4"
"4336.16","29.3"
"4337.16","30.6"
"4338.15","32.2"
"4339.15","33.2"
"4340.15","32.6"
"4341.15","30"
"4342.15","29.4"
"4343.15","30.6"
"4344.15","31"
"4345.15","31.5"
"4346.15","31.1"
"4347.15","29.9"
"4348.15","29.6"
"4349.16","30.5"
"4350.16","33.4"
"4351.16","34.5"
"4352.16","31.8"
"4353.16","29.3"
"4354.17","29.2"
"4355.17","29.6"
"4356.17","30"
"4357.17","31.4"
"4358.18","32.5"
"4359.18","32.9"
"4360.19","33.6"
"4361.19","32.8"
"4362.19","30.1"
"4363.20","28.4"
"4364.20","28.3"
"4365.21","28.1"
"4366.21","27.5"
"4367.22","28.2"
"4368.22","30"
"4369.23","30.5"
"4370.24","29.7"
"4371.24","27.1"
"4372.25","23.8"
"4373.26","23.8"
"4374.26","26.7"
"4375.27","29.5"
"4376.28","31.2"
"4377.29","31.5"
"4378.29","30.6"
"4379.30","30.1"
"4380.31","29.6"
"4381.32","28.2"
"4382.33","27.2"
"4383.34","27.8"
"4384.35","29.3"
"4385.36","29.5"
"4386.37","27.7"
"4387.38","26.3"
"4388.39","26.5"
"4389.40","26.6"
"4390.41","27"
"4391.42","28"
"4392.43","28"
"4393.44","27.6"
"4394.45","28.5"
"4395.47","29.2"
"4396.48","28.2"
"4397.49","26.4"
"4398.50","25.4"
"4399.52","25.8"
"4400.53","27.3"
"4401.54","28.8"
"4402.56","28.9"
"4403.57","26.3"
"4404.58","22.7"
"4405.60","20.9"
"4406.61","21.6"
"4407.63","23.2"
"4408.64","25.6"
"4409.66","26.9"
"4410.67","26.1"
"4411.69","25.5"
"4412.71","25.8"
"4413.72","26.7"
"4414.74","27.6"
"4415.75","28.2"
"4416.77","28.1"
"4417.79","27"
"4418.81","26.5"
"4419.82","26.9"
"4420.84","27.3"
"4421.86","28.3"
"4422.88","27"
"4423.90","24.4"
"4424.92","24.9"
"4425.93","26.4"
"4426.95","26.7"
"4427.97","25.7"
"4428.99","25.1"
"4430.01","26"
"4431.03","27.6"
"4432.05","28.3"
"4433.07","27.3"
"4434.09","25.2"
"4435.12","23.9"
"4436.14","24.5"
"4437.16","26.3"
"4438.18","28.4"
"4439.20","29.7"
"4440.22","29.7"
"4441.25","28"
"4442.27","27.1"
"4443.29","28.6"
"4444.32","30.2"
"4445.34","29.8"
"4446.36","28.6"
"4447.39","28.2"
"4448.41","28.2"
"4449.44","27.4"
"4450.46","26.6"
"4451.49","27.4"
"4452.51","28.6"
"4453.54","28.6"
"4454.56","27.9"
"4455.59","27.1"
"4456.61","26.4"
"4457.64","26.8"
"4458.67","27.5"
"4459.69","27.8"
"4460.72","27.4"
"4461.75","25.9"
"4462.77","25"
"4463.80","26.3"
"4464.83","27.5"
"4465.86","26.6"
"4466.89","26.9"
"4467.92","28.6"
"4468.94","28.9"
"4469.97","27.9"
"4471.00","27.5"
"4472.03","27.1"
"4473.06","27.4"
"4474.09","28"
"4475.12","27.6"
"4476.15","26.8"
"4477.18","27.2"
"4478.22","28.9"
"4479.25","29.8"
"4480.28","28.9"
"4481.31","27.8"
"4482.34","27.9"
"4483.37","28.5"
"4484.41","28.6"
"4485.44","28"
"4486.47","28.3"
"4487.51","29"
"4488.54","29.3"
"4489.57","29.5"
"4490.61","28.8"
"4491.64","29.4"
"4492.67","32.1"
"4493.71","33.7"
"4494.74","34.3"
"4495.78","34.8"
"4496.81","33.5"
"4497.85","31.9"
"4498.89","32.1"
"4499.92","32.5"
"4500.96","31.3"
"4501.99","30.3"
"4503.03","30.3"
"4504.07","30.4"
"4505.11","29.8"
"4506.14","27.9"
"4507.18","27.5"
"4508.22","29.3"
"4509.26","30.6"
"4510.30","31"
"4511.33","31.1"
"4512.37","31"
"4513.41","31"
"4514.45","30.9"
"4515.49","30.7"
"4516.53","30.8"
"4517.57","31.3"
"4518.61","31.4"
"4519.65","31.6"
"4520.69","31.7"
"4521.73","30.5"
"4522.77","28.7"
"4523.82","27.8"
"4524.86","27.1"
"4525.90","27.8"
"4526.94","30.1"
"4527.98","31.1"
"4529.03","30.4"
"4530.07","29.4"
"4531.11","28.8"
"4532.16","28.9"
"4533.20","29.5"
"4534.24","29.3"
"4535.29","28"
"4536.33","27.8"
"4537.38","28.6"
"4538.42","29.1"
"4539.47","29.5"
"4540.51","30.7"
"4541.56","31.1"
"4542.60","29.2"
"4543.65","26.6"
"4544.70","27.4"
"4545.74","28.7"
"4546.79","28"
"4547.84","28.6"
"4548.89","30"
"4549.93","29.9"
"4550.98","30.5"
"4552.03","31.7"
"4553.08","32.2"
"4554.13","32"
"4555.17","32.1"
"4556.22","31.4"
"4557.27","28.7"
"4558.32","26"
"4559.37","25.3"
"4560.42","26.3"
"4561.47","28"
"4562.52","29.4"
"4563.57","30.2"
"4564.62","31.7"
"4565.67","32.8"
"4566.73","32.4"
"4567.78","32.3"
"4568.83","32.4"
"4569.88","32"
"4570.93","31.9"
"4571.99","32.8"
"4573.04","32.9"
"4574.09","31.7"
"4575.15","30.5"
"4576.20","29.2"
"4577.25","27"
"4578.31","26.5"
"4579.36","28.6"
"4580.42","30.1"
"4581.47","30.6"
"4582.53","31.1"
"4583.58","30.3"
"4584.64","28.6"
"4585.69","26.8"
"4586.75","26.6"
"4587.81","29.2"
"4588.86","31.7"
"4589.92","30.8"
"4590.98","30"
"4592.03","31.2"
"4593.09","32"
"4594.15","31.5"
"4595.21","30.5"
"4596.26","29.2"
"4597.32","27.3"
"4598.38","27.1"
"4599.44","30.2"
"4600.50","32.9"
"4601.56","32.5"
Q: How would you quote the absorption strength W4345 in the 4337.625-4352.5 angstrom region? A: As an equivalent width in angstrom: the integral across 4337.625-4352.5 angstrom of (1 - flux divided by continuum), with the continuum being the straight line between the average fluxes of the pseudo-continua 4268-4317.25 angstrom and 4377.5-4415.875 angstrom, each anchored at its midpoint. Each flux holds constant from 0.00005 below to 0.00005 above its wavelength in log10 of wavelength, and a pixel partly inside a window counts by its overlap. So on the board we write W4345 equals -2.86 angstrom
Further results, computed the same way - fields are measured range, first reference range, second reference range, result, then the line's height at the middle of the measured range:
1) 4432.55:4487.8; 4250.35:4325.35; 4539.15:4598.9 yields 1.5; 28.4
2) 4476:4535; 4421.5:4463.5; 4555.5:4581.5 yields -2.9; 28.6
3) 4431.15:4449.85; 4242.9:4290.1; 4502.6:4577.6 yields 0.5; 28.5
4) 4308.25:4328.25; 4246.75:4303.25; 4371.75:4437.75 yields -1.8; 26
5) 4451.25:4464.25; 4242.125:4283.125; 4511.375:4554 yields 0.8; 28.8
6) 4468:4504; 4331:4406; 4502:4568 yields -0.1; 29.6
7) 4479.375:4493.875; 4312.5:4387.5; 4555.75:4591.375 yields 0.3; 29.7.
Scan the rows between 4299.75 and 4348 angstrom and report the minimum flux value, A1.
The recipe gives 22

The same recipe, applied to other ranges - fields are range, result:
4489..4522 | 27.5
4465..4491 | 26.6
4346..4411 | 20.9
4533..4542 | 27.8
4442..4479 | 25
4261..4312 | 21.9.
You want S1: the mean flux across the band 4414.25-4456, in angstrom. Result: 27.3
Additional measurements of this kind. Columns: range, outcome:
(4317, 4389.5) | 29.7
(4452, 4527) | 29.2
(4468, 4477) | 27.7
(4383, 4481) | 27.1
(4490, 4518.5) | 31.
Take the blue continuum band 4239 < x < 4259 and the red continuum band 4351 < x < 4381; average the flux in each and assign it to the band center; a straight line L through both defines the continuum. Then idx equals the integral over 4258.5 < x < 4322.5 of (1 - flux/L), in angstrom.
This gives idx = 2.22 angstrom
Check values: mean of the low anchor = 25.7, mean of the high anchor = 29.7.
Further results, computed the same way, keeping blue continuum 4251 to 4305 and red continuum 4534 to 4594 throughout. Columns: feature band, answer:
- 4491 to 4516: -1.9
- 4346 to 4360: -2.4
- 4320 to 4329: -1.2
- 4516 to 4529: -0.4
